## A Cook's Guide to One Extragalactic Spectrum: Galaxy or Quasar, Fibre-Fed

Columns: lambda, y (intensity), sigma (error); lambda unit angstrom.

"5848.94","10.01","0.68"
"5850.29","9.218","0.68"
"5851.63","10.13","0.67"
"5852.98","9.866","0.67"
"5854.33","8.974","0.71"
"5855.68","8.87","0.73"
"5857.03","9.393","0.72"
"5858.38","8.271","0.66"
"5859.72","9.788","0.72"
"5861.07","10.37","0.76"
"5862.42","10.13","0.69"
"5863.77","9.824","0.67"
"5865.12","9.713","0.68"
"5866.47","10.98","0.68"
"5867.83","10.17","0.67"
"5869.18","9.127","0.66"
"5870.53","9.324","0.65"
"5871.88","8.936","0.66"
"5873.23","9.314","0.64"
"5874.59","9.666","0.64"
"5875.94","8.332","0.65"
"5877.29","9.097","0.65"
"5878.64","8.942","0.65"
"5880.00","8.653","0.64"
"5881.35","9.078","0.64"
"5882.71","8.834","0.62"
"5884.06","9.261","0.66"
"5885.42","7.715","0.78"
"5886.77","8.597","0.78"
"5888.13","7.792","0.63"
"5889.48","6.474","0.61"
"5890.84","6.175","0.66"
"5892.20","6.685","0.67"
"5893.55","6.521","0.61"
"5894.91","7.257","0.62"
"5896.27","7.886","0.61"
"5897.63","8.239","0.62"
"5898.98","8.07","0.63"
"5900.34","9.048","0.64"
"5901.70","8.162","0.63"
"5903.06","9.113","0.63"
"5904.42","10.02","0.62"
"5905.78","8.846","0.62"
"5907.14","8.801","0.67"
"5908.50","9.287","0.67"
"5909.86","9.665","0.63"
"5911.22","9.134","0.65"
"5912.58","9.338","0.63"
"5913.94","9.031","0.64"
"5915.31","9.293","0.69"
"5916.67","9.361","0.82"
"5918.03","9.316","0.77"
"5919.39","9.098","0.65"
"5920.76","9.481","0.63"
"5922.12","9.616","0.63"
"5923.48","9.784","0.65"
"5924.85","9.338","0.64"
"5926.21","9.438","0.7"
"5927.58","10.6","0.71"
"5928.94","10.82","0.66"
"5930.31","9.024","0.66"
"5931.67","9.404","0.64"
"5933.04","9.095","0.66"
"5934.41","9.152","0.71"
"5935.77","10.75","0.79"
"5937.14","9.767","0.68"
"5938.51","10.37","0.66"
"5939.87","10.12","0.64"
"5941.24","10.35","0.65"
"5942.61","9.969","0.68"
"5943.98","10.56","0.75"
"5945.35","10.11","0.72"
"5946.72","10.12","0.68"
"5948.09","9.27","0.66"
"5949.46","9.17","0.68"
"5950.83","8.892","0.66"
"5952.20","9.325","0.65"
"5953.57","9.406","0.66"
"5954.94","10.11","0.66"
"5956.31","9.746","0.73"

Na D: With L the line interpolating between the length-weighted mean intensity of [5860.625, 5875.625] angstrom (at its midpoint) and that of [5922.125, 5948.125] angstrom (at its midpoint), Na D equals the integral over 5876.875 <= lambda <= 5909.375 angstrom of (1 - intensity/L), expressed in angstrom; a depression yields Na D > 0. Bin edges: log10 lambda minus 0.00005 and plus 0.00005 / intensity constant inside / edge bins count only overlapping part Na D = 5.0 angstrom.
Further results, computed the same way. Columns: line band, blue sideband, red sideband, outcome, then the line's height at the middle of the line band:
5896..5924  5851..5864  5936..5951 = 2.00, 9.79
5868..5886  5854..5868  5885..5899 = -1.07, 8.49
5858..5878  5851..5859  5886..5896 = -2.56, 8.47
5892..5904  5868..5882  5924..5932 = 1.81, 9.39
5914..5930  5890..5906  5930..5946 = -0.84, 9.13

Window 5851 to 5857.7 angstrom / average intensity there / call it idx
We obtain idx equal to 9.43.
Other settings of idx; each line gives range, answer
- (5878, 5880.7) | 8.79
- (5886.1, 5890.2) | 7.6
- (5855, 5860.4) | 9.09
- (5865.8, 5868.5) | 10.5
